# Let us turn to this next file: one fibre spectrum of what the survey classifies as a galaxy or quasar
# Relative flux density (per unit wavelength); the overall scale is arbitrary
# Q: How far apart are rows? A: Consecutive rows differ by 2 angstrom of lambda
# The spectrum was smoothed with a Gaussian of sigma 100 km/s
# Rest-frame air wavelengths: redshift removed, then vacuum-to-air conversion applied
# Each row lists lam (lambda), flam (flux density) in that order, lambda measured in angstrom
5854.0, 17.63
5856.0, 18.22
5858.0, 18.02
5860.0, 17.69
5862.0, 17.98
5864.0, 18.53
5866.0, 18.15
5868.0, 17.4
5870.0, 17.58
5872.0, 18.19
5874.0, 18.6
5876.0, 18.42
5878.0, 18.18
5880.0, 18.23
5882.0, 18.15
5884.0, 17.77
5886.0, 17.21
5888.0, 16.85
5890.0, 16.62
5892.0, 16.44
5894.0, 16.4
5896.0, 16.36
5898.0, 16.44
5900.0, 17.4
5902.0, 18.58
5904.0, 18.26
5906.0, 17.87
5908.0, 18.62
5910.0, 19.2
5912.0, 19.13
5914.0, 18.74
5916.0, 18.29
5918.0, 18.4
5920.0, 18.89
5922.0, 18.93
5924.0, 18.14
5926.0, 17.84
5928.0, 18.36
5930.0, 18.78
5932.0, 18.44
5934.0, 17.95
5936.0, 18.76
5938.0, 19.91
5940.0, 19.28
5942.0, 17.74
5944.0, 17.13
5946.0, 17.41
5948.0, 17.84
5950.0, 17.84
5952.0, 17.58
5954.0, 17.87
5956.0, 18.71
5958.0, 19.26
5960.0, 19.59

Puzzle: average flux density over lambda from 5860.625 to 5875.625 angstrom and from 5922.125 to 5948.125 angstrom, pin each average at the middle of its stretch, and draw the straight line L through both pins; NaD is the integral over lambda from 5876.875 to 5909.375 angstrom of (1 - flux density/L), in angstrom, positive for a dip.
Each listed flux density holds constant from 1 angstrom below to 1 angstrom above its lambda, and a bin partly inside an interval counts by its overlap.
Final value 1.2 angstrom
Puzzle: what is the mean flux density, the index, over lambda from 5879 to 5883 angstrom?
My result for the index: 18.2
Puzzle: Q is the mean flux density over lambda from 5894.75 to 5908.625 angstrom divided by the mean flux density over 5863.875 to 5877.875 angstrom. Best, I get 0.97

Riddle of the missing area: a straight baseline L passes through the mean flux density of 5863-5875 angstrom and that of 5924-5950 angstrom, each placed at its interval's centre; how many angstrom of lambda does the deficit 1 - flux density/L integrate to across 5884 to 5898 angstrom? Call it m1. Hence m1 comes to 1.10 angstrom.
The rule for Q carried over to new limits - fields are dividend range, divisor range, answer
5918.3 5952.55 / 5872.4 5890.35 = 1.03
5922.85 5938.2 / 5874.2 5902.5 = 1.06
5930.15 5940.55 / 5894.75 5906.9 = 1.08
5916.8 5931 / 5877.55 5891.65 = 1.06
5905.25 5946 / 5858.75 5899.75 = 1.05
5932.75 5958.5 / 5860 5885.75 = 1.01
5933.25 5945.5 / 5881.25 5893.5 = 1.08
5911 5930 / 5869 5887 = 1.03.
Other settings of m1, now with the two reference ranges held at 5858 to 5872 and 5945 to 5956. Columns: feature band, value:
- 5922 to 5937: -0.5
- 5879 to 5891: 0.3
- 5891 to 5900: 0.7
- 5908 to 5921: -0.7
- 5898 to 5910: -0.2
